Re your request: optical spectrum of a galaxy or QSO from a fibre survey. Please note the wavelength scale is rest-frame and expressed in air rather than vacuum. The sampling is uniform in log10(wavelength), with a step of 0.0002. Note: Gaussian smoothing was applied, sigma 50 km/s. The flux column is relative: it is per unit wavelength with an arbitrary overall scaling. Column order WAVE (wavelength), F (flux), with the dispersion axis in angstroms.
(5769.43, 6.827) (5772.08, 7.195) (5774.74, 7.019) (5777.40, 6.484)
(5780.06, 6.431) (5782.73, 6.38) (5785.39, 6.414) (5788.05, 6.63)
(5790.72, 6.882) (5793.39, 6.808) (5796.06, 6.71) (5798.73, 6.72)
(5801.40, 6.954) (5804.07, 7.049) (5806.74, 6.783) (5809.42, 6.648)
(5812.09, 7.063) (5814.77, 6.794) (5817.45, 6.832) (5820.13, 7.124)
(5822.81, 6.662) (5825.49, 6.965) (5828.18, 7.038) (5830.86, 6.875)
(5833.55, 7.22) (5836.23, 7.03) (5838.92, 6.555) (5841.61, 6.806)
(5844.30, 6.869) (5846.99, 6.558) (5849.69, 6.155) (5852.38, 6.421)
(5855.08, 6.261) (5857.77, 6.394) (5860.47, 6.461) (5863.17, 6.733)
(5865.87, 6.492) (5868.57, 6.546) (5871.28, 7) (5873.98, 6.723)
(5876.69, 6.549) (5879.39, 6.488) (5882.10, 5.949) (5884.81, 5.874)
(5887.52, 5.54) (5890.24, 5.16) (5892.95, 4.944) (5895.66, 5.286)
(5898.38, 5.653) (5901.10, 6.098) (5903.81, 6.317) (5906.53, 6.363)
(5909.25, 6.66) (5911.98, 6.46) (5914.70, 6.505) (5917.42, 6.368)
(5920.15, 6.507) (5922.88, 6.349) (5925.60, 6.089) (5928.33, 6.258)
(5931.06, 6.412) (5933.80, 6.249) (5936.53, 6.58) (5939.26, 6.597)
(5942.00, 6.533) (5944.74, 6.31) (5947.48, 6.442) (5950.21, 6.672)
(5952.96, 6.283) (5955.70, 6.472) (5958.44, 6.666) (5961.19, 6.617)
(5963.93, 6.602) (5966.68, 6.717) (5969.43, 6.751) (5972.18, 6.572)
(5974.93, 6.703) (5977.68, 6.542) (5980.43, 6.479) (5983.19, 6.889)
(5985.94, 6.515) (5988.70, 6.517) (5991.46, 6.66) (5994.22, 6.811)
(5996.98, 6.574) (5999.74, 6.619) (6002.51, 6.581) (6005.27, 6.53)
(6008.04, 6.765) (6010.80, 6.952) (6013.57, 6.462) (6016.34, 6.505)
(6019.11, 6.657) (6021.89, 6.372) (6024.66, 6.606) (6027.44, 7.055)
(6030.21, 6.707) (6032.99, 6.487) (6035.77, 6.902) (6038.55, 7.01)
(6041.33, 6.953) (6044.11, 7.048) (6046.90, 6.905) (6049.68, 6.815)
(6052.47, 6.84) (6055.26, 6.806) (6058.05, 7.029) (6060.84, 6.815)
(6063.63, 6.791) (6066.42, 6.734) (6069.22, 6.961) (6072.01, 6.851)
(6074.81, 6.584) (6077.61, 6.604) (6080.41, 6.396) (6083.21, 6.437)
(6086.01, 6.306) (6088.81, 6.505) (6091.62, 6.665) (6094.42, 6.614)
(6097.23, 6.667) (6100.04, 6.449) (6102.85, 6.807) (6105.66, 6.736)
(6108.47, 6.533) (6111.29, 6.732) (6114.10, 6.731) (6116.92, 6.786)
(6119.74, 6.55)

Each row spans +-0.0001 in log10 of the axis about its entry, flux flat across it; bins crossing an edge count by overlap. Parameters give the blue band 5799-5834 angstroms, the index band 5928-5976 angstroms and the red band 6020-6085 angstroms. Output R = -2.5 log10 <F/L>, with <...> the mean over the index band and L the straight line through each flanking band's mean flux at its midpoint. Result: 0.05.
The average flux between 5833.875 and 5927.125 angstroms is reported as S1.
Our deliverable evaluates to 6.31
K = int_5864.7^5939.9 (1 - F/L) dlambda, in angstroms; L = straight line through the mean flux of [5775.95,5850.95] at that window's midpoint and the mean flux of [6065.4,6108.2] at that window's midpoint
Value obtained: 5.7 angstroms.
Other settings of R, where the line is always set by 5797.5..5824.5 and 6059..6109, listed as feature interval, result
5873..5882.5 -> 0.06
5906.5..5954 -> 0.06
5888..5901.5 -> 0.25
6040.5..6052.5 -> -0.04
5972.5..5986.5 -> 0.02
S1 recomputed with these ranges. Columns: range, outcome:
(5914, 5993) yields 6.51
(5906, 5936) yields 6.39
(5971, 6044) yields 6.68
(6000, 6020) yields 6.64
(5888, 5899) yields 5.25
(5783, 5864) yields 6.74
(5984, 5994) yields 6.61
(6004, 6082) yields 6.75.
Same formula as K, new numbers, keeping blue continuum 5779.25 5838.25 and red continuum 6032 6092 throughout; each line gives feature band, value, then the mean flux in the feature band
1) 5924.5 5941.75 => 1.0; 6.38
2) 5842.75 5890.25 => 3.0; 6.38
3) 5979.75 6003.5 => 0.5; 6.63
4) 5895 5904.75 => 1.3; 5.86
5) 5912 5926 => 0.8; 6.4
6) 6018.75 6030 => 0.1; 6.68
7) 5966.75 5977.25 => 0.2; 6.67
